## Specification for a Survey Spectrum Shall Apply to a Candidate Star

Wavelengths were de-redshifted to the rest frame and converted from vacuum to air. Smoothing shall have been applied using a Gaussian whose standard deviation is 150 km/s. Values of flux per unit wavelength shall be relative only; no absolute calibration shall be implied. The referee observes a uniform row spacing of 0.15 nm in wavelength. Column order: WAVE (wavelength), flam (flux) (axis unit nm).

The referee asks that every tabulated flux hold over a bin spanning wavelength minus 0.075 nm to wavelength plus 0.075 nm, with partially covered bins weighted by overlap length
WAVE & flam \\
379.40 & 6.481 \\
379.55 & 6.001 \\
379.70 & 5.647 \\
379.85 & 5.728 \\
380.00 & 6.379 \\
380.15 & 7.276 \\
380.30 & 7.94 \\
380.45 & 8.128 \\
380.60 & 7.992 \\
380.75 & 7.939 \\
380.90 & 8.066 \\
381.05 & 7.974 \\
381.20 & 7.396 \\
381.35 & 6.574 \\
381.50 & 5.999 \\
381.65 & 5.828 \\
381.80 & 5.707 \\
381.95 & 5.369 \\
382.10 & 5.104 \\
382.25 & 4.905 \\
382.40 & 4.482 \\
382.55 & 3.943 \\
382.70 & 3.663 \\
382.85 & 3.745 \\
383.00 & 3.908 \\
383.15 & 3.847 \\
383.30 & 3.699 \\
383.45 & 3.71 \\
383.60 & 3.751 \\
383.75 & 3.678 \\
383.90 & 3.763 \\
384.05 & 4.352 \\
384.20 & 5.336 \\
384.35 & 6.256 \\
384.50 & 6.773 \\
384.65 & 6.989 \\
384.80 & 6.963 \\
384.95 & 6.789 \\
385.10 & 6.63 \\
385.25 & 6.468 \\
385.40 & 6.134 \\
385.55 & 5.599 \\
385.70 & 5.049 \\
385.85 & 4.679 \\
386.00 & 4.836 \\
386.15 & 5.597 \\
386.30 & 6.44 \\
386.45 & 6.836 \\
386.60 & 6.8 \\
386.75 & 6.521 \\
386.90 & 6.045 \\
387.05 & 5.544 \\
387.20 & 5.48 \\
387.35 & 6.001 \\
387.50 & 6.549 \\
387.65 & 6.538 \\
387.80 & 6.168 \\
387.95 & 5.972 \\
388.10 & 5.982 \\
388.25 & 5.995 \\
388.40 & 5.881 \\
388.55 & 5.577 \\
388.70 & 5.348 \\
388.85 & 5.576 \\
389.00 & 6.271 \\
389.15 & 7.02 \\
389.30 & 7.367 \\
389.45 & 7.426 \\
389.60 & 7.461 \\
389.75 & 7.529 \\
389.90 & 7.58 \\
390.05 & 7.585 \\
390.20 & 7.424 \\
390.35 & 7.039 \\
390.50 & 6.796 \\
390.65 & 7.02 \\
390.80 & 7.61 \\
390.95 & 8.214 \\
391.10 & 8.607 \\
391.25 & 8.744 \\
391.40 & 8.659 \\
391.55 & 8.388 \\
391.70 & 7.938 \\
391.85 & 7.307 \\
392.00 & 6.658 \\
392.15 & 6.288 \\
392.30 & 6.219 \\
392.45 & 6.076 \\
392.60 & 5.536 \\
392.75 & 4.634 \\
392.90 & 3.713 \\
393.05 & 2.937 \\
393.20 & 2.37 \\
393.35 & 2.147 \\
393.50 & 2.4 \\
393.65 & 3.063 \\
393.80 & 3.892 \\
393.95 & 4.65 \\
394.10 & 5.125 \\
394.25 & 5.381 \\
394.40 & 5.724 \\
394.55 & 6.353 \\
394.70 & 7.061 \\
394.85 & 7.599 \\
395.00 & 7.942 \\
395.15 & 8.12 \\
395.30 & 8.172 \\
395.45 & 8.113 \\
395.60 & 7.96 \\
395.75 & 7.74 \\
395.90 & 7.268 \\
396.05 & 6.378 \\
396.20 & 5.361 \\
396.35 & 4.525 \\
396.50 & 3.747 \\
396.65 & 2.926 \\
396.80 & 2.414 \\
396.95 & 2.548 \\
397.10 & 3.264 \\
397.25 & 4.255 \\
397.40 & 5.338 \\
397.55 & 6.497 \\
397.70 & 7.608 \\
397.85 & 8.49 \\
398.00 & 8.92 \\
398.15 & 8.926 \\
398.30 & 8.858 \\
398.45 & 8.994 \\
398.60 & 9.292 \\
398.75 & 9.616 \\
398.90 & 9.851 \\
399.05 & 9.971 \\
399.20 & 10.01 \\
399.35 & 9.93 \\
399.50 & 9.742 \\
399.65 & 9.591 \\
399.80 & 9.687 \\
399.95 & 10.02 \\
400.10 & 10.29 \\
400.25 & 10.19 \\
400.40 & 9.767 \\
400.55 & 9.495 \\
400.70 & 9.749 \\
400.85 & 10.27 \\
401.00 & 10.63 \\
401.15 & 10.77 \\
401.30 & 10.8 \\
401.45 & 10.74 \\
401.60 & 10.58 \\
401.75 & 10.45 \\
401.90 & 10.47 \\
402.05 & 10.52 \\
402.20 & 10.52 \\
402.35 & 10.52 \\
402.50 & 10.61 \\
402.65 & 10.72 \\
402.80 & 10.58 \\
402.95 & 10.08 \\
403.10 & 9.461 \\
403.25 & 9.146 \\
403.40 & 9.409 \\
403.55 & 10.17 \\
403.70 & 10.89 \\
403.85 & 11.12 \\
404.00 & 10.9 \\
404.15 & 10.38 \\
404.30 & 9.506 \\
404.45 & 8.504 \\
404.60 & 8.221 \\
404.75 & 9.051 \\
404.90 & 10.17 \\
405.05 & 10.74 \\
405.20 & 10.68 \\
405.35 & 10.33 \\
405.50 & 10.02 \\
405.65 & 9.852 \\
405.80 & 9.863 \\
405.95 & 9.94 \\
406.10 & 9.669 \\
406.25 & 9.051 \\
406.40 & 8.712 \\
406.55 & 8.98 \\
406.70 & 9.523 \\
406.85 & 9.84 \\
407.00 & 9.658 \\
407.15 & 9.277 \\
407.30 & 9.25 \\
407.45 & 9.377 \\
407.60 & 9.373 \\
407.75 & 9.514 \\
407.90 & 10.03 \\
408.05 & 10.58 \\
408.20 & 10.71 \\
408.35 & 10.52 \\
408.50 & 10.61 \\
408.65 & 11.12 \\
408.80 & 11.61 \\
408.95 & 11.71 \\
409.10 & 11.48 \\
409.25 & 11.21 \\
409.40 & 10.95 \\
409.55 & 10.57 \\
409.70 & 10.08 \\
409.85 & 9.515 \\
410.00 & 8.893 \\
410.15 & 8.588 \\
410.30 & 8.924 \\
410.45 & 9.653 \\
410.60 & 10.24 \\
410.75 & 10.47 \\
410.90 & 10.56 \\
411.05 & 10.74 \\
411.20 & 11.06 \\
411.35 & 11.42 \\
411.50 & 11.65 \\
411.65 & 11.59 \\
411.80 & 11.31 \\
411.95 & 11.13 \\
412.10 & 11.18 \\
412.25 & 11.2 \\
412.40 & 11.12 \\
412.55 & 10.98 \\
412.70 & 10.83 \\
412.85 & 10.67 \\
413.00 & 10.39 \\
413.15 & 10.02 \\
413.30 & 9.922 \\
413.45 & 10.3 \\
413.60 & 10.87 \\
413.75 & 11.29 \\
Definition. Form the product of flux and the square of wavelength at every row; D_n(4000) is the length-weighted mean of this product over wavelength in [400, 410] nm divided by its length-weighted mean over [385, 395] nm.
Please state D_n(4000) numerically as 1.78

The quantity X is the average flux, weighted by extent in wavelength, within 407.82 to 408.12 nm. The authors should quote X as 10.3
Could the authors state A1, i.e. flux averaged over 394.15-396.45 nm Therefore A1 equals 6.86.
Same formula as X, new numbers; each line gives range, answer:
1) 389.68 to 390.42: 7.43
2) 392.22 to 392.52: 6.15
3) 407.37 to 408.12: 9.77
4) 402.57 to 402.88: 10.6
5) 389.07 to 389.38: 7.18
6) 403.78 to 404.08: 11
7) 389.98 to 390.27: 7.5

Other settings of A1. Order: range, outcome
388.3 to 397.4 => 6.04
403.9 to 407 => 9.71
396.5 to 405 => 9.09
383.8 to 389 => 5.92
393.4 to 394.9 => 5.03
